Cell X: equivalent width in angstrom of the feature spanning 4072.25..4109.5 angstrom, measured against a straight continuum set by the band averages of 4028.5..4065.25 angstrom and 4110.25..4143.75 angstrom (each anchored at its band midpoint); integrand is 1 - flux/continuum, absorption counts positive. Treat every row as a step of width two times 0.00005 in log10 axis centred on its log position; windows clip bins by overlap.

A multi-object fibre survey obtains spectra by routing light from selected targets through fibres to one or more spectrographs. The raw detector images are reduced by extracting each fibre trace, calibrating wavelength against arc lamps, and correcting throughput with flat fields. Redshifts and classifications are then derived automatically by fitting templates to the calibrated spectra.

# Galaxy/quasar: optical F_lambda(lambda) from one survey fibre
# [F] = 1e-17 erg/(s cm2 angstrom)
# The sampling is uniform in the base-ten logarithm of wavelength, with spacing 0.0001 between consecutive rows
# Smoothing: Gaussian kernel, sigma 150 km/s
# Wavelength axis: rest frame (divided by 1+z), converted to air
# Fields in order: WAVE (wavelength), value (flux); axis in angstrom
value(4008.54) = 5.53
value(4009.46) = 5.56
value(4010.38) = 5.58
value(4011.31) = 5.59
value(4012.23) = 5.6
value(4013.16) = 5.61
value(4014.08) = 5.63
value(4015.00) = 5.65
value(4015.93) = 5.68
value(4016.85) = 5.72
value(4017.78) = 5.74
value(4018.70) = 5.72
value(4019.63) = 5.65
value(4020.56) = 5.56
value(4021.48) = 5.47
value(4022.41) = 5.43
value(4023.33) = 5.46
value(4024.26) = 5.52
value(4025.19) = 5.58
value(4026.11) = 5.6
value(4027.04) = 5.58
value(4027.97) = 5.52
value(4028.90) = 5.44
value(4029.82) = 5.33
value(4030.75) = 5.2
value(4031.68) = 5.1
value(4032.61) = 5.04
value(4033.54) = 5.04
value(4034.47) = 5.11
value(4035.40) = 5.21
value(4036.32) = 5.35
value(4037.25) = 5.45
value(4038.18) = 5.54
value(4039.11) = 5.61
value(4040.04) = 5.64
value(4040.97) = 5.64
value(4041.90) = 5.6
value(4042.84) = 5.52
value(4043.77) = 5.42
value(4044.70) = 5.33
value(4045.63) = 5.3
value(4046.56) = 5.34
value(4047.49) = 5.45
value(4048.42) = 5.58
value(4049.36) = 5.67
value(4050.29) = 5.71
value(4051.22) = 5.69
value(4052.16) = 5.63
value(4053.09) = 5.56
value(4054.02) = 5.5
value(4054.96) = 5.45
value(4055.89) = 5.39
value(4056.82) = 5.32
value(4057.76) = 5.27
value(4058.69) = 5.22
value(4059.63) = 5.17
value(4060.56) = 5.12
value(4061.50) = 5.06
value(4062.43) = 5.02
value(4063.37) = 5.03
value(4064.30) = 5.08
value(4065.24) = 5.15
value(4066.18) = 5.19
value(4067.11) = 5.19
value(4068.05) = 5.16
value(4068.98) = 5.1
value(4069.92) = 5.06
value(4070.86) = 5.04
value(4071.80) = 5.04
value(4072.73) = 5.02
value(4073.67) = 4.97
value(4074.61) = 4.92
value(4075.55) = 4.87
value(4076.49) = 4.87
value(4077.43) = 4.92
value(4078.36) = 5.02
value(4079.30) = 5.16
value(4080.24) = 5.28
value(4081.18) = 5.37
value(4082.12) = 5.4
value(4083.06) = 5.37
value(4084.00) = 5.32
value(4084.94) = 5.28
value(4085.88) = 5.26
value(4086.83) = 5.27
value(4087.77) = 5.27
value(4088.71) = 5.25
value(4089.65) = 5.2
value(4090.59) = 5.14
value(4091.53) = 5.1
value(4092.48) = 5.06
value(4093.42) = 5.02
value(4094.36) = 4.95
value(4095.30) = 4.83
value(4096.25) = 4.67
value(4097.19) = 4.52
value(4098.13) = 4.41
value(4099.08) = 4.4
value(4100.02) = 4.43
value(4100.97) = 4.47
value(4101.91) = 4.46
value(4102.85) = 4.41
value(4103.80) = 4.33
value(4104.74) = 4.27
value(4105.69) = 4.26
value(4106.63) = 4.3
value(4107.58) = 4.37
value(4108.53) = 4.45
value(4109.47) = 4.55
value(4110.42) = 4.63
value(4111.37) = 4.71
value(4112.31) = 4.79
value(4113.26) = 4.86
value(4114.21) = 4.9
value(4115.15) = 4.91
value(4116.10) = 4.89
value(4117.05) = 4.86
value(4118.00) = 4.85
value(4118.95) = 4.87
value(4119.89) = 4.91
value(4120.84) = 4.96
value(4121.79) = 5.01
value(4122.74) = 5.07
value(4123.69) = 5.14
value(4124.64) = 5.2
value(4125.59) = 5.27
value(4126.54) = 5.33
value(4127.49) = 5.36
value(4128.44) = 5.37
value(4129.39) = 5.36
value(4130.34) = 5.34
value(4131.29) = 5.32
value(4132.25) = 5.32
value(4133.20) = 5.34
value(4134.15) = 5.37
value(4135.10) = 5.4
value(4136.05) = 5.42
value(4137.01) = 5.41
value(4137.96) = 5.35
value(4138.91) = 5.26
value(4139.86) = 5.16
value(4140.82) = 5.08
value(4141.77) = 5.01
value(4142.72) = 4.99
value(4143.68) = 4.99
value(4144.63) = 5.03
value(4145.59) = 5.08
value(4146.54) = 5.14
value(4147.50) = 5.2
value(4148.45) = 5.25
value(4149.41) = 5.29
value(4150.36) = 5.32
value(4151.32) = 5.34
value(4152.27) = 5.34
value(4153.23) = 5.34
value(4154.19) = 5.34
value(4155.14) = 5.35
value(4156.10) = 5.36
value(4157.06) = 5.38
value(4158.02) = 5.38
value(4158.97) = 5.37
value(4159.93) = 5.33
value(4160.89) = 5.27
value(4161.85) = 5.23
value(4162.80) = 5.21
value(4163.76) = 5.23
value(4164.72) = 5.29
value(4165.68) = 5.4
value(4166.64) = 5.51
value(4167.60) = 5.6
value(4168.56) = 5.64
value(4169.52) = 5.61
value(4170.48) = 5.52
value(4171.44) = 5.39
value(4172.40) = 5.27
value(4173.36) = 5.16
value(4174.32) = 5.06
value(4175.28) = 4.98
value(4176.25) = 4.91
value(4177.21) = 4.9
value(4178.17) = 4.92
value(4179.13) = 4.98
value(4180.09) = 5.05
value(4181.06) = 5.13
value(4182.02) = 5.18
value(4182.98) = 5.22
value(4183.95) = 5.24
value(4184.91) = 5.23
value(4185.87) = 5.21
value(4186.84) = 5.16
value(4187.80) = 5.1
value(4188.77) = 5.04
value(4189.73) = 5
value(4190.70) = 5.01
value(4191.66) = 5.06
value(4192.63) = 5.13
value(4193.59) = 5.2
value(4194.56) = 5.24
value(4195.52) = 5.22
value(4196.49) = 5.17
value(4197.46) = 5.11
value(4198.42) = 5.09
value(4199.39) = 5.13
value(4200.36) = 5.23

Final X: 2.6 angstrom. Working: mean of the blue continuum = 5.36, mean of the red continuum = 5.12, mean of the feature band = 4.86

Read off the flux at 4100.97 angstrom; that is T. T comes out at 4.47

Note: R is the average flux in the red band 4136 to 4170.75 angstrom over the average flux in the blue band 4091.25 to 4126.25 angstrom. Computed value 1.12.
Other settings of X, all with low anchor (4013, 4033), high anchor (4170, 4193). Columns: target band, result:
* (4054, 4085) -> 1.4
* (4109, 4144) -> 1.0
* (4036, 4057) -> -0.2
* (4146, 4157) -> -0.2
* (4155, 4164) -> -0.2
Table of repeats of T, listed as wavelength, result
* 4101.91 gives 4.46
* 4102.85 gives 4.41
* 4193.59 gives 5.2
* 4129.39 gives 5.36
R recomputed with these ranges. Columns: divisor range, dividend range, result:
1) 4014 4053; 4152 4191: 0.95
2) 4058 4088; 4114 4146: 1.00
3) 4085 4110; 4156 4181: 1.11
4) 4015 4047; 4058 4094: 0.94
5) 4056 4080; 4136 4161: 1.03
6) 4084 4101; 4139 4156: 1.05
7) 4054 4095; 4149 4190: 1.02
